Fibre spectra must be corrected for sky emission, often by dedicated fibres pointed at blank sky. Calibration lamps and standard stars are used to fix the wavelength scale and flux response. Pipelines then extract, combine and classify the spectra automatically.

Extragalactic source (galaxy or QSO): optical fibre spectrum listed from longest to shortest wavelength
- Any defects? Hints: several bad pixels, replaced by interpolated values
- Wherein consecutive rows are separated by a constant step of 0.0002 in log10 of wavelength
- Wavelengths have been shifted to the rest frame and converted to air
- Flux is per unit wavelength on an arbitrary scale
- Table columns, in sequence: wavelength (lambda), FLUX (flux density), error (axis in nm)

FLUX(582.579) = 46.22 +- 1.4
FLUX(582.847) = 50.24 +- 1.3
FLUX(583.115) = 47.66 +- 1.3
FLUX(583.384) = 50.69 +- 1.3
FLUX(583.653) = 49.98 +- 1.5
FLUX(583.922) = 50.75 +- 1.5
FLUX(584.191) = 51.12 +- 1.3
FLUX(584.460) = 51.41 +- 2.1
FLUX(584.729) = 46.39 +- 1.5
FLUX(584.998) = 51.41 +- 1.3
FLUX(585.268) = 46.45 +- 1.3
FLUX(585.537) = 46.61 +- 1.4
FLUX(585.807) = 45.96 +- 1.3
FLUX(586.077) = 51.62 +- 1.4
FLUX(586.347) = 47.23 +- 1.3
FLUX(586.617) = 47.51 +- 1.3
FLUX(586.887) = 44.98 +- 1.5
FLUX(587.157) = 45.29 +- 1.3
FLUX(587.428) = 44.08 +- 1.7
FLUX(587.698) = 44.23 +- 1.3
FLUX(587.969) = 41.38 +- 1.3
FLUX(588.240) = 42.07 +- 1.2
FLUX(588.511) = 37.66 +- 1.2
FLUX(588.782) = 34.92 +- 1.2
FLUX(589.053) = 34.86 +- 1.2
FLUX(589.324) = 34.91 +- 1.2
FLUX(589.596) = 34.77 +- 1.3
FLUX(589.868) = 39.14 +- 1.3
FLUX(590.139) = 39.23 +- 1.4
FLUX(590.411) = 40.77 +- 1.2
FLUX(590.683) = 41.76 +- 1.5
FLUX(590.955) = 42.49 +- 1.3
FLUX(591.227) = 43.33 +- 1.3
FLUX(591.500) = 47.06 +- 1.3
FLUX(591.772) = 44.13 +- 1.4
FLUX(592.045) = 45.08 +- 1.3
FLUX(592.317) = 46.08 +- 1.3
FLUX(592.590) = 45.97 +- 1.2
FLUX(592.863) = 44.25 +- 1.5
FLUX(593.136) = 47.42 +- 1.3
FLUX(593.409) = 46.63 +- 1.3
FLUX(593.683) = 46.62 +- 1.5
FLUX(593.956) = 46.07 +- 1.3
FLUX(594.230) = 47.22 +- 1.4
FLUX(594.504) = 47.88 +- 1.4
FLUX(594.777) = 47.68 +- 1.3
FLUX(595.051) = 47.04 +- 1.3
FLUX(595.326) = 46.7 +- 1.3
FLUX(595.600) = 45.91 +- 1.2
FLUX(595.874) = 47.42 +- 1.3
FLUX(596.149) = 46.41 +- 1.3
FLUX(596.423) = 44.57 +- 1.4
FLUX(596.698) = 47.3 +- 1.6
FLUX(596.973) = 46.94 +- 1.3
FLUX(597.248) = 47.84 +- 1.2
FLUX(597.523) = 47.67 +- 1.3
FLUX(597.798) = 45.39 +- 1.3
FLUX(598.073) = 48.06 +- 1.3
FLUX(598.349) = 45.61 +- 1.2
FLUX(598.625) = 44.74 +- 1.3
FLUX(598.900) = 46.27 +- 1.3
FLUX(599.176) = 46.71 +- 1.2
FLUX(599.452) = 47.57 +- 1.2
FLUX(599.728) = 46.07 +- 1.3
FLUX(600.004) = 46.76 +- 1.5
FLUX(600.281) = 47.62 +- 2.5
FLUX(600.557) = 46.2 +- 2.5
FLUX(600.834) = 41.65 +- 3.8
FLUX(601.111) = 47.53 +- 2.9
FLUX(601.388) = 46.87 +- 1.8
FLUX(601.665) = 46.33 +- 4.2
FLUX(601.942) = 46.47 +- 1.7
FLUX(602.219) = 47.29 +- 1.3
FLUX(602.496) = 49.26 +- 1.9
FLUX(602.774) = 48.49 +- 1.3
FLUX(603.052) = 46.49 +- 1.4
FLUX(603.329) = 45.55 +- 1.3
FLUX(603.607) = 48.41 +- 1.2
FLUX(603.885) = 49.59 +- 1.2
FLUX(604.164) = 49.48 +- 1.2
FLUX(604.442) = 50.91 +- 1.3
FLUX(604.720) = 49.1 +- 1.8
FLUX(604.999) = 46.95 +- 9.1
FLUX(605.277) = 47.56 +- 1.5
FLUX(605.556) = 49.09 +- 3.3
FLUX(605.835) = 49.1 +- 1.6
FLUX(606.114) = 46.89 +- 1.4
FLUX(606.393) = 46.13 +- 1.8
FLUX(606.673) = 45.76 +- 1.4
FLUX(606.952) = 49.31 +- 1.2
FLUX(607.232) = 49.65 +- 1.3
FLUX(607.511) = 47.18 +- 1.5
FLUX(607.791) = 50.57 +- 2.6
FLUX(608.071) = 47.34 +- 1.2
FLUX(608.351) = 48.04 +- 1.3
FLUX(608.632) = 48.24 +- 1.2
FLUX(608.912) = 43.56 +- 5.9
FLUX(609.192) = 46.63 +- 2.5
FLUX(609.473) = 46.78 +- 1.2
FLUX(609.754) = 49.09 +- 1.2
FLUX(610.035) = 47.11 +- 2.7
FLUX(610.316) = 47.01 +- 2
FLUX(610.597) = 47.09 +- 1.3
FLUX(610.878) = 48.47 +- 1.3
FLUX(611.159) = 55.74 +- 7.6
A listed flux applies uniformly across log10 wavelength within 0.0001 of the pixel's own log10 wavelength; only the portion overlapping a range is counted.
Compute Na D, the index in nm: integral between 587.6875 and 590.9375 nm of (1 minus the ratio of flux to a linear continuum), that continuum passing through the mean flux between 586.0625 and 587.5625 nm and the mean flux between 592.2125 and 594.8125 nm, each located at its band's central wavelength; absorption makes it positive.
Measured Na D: 0.54 nm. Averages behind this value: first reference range 46.4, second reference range 46.5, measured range 38.7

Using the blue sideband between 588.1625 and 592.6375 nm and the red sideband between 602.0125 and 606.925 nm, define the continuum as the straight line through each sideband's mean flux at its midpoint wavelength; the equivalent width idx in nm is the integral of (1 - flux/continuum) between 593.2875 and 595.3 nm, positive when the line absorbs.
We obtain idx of -0.20 nm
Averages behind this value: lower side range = 40.7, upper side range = 48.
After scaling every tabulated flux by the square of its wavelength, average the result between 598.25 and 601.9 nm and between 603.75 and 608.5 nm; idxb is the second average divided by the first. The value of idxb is 1.1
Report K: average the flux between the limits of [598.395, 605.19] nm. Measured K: 47.2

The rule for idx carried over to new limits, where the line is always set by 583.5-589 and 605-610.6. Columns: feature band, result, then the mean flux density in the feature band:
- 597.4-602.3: 0.06 nm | 46.4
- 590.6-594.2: 0.09 nm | 45.3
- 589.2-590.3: 0.22 nm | 37.1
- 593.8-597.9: -0.01 nm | 46.8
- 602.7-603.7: 0.00 nm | 47.1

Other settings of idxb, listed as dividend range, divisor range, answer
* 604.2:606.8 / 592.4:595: 1.07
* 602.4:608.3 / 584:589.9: 1.17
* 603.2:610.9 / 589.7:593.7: 1.15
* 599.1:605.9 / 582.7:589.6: 1.11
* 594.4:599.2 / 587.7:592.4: 1.18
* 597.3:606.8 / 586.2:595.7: 1.13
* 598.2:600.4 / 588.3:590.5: 1.29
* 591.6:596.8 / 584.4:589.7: 1.09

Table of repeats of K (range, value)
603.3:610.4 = 47.9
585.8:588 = 46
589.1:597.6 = 44.6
